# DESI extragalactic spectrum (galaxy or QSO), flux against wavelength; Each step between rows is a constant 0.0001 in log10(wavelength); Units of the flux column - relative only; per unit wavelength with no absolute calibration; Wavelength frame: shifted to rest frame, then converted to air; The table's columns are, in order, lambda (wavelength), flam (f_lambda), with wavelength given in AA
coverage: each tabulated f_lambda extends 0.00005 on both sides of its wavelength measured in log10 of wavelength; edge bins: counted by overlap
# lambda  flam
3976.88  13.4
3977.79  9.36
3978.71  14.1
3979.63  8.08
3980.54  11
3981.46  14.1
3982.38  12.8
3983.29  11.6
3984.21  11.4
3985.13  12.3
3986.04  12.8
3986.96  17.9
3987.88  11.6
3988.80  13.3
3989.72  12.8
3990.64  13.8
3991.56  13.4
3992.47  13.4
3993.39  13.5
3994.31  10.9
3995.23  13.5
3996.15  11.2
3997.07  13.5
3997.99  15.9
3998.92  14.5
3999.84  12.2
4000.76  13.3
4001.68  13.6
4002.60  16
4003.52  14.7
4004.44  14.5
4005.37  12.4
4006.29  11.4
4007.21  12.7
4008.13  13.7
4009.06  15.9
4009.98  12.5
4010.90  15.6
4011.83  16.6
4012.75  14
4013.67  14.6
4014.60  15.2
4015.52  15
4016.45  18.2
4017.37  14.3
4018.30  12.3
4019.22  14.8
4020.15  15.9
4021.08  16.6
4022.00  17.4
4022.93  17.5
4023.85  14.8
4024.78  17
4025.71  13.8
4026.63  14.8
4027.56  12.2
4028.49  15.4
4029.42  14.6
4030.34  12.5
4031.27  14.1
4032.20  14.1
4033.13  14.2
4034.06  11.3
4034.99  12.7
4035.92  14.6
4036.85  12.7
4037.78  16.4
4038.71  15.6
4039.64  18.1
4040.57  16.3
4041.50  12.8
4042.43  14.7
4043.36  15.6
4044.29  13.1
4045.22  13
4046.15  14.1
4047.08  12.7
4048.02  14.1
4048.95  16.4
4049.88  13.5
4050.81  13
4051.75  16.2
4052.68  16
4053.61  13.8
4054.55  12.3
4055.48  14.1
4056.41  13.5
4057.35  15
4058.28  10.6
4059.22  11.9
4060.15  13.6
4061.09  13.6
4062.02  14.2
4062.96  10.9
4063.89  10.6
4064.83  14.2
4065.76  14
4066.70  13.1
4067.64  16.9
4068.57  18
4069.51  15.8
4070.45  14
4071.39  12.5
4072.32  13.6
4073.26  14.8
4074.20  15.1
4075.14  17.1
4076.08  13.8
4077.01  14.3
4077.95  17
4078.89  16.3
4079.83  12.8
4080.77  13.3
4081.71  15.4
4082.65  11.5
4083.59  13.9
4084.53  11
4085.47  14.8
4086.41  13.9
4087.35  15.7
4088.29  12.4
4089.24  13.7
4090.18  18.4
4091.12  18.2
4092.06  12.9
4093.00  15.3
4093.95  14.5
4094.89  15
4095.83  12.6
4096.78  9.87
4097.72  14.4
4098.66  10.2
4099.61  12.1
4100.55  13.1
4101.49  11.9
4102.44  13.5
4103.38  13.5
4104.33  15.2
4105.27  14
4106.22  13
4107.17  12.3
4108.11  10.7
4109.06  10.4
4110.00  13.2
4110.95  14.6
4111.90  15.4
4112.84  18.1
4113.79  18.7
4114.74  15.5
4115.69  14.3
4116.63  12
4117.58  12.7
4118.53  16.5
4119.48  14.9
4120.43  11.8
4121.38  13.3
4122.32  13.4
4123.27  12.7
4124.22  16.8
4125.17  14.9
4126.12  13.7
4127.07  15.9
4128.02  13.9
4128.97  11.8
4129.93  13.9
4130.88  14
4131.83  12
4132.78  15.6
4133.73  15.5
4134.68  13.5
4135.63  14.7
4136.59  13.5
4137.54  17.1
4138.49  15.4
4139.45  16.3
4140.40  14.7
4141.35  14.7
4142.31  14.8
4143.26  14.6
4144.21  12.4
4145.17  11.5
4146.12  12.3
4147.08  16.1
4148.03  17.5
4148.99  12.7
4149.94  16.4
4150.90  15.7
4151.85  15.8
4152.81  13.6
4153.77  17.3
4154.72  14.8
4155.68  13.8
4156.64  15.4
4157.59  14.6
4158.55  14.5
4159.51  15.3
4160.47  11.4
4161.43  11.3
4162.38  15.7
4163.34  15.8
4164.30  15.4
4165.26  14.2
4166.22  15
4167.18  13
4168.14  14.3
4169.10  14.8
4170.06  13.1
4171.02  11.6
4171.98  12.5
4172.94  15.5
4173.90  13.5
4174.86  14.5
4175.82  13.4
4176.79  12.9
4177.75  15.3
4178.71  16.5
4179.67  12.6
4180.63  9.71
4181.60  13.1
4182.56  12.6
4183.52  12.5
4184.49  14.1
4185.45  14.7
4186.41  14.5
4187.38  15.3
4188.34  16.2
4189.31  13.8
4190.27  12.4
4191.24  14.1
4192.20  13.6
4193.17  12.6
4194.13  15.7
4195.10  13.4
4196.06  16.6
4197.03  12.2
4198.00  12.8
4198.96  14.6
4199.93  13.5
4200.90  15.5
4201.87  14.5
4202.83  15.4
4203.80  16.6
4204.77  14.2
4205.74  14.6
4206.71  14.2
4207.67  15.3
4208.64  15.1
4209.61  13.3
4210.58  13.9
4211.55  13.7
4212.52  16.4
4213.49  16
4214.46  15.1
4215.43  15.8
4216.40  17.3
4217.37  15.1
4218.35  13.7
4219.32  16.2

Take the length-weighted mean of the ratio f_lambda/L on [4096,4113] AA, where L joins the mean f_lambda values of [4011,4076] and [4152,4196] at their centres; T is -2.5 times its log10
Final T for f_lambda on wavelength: 0.10 mag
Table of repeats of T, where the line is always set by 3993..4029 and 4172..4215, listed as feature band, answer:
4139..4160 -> -0.04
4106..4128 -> 0.01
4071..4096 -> -0.01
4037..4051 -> -0.02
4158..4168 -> 0.01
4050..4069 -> 0.05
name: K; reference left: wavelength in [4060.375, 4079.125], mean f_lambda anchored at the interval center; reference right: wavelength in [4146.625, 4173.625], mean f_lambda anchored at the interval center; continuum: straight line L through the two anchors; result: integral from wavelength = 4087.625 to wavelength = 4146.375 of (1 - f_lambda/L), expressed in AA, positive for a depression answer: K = 2.0 AA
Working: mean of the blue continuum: 14.5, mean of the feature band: 14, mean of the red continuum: 14.5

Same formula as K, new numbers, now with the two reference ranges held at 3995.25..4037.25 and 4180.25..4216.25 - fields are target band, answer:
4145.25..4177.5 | 0.0 AA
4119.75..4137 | 0.4 AA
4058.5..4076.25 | 0.3 AA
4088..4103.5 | 0.7 AA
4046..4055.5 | 0.1 AA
